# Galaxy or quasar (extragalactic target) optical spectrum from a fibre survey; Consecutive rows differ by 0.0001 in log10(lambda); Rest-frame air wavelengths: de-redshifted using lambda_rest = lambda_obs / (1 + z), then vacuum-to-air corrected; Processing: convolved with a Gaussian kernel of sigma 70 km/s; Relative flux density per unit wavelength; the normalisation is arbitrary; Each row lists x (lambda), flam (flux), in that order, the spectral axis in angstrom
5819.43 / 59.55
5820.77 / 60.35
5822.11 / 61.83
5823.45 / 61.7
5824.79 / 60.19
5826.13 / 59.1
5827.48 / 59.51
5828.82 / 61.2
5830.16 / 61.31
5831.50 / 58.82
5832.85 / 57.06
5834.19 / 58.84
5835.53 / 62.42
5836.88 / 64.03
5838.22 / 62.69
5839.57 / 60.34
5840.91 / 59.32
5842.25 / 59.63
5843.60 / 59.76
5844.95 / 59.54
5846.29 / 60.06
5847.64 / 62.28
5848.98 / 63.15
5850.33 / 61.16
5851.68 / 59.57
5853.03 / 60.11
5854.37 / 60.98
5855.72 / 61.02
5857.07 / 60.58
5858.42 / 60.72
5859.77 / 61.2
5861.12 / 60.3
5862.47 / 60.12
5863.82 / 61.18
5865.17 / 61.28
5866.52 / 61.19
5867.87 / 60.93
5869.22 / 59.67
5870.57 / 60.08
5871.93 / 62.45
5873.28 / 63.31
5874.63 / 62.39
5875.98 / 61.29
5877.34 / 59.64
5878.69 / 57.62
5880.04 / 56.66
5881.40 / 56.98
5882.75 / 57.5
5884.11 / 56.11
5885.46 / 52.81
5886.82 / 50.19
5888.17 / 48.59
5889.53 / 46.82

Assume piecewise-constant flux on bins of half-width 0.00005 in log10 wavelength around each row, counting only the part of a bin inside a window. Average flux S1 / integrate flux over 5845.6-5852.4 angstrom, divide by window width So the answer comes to 61.2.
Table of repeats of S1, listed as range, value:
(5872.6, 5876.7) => 62.3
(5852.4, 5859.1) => 60.7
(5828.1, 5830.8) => 61.3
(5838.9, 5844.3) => 59.8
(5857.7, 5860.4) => 60.9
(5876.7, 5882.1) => 57.8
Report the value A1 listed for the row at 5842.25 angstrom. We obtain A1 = 59.63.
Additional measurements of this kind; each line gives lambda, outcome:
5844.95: 59.54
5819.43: 59.55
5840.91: 59.32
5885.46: 52.81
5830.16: 61.31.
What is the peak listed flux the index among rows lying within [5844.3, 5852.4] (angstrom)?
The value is 63.15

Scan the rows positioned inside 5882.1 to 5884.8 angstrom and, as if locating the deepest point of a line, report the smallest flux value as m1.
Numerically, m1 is 56.11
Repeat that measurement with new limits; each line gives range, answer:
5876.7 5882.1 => 56.66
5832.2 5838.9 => 57.06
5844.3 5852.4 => 59.54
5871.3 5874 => 62.45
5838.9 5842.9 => 59.32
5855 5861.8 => 60.3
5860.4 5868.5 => 60.12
